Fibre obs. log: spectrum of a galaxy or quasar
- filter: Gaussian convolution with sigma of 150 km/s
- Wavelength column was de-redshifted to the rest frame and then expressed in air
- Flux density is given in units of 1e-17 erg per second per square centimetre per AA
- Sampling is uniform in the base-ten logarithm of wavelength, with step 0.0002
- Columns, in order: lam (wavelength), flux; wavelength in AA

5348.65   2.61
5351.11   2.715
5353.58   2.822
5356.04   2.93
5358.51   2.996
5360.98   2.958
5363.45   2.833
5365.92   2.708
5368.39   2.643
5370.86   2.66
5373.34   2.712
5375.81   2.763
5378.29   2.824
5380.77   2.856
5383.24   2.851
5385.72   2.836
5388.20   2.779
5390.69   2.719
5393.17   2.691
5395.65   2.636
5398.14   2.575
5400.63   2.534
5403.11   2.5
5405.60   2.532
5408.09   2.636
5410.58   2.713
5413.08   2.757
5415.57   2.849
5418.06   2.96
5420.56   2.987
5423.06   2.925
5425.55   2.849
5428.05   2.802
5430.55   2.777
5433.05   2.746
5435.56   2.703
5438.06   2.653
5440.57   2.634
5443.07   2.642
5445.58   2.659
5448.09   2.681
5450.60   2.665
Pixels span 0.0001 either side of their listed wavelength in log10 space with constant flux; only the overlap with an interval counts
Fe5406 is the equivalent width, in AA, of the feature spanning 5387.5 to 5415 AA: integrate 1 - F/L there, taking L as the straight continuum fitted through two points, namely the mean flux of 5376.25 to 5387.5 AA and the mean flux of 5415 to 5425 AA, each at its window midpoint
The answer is 2.3 AA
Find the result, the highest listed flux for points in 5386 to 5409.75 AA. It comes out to 2.779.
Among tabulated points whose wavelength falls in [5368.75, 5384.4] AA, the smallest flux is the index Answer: 2.66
